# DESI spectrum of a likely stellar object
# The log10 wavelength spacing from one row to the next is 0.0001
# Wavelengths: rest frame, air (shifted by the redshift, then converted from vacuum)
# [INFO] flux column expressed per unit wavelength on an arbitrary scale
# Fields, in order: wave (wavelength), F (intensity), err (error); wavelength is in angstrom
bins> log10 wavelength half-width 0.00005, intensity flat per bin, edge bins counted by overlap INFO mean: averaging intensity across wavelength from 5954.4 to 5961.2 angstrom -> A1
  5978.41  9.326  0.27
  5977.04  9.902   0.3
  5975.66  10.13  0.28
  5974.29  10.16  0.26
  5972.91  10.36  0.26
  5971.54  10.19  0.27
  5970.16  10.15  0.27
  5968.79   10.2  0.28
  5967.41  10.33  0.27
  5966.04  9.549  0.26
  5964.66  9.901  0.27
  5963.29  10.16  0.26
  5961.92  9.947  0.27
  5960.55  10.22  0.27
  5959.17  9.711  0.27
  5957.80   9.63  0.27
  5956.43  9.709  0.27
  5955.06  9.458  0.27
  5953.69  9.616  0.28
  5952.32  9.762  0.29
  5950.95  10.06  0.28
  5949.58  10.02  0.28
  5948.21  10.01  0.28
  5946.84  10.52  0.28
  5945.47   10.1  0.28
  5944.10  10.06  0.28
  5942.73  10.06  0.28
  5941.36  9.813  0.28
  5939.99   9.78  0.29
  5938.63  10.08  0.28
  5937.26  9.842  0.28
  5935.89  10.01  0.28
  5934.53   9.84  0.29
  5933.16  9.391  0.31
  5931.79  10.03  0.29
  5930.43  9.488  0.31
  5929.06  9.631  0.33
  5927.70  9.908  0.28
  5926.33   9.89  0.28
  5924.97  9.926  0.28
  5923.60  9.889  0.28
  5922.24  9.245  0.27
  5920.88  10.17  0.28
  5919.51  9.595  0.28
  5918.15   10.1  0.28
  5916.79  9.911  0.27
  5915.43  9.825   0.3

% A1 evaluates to 9.74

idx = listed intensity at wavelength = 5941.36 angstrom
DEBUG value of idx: 9.813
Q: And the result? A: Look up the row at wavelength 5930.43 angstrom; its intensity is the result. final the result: 9.488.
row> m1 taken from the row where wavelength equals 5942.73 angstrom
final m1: 10.06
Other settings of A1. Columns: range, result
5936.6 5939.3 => 9.95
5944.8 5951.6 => 10.1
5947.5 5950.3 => 10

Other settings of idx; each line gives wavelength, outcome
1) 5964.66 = 9.901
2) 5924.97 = 9.926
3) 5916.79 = 9.911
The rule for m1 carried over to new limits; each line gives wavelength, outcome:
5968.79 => 10.2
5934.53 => 9.84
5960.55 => 10.22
